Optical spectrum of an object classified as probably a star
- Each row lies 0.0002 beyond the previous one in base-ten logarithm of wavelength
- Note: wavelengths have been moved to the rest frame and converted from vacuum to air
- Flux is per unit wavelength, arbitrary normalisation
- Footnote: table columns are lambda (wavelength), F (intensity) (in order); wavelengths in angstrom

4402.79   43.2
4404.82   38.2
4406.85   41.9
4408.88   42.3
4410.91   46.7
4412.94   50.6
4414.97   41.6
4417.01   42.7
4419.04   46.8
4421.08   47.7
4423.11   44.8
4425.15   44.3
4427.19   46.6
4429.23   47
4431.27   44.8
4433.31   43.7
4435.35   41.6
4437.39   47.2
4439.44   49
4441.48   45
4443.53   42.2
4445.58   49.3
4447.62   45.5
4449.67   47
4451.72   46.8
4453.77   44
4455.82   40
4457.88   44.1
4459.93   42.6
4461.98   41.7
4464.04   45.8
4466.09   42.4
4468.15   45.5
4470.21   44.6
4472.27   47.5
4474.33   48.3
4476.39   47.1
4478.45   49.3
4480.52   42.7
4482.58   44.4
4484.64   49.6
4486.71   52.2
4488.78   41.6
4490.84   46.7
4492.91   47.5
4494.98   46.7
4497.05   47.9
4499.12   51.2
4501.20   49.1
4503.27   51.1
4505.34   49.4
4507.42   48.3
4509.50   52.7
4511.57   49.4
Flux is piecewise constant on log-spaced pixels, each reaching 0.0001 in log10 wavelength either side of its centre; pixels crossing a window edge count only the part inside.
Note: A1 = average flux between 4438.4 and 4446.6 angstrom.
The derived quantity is 46.3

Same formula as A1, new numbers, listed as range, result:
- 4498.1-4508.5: 49.8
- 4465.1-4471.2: 44.1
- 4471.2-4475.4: 47.9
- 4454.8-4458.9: 42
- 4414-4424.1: 44.7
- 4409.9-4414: 48.6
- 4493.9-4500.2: 48.5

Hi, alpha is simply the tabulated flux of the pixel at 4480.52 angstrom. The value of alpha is 42.7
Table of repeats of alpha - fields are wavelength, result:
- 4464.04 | 45.8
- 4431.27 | 44.8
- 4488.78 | 41.6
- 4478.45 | 49.3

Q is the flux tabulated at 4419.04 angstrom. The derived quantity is 46.8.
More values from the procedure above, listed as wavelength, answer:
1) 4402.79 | 43.2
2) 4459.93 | 42.6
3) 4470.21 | 44.6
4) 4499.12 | 51.2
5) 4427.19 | 46.6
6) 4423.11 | 44.8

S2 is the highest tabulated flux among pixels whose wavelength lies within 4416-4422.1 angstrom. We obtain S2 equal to 47.7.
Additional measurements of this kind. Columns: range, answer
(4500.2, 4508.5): 51.1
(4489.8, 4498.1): 47.9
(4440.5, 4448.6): 49.3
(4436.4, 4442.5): 49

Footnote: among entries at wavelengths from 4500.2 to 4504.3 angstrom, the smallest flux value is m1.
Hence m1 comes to 49.1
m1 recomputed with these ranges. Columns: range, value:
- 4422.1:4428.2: 44.3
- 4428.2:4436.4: 41.6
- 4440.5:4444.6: 42.2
